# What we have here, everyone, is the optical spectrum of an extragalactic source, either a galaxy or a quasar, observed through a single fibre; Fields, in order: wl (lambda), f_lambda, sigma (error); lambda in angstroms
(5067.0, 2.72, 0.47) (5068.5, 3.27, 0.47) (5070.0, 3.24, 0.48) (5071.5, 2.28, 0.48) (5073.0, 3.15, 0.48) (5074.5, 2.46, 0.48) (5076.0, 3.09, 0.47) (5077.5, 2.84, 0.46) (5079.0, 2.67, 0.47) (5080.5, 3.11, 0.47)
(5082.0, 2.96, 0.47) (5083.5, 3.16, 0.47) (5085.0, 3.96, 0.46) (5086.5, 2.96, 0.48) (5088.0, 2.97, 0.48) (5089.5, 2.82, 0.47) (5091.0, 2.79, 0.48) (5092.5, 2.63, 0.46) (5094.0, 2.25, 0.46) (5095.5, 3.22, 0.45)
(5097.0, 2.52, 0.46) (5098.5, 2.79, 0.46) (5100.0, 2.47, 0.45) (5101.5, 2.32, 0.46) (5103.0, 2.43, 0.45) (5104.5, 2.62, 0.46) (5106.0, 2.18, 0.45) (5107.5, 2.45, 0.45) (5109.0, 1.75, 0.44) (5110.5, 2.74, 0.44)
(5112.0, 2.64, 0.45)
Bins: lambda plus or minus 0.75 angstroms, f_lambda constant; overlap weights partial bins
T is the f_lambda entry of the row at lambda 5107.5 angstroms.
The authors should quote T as 2.45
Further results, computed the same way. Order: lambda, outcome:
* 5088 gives 2.97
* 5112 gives 2.64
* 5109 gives 1.75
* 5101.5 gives 2.32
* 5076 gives 3.09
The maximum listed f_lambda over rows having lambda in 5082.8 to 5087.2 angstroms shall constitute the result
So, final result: 3.96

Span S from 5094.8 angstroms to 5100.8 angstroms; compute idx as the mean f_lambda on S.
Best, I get 2.74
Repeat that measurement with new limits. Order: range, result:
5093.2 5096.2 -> 2.73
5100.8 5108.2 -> 2.4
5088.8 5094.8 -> 2.63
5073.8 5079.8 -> 2.77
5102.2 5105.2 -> 2.52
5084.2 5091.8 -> 3.1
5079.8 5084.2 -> 3.08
